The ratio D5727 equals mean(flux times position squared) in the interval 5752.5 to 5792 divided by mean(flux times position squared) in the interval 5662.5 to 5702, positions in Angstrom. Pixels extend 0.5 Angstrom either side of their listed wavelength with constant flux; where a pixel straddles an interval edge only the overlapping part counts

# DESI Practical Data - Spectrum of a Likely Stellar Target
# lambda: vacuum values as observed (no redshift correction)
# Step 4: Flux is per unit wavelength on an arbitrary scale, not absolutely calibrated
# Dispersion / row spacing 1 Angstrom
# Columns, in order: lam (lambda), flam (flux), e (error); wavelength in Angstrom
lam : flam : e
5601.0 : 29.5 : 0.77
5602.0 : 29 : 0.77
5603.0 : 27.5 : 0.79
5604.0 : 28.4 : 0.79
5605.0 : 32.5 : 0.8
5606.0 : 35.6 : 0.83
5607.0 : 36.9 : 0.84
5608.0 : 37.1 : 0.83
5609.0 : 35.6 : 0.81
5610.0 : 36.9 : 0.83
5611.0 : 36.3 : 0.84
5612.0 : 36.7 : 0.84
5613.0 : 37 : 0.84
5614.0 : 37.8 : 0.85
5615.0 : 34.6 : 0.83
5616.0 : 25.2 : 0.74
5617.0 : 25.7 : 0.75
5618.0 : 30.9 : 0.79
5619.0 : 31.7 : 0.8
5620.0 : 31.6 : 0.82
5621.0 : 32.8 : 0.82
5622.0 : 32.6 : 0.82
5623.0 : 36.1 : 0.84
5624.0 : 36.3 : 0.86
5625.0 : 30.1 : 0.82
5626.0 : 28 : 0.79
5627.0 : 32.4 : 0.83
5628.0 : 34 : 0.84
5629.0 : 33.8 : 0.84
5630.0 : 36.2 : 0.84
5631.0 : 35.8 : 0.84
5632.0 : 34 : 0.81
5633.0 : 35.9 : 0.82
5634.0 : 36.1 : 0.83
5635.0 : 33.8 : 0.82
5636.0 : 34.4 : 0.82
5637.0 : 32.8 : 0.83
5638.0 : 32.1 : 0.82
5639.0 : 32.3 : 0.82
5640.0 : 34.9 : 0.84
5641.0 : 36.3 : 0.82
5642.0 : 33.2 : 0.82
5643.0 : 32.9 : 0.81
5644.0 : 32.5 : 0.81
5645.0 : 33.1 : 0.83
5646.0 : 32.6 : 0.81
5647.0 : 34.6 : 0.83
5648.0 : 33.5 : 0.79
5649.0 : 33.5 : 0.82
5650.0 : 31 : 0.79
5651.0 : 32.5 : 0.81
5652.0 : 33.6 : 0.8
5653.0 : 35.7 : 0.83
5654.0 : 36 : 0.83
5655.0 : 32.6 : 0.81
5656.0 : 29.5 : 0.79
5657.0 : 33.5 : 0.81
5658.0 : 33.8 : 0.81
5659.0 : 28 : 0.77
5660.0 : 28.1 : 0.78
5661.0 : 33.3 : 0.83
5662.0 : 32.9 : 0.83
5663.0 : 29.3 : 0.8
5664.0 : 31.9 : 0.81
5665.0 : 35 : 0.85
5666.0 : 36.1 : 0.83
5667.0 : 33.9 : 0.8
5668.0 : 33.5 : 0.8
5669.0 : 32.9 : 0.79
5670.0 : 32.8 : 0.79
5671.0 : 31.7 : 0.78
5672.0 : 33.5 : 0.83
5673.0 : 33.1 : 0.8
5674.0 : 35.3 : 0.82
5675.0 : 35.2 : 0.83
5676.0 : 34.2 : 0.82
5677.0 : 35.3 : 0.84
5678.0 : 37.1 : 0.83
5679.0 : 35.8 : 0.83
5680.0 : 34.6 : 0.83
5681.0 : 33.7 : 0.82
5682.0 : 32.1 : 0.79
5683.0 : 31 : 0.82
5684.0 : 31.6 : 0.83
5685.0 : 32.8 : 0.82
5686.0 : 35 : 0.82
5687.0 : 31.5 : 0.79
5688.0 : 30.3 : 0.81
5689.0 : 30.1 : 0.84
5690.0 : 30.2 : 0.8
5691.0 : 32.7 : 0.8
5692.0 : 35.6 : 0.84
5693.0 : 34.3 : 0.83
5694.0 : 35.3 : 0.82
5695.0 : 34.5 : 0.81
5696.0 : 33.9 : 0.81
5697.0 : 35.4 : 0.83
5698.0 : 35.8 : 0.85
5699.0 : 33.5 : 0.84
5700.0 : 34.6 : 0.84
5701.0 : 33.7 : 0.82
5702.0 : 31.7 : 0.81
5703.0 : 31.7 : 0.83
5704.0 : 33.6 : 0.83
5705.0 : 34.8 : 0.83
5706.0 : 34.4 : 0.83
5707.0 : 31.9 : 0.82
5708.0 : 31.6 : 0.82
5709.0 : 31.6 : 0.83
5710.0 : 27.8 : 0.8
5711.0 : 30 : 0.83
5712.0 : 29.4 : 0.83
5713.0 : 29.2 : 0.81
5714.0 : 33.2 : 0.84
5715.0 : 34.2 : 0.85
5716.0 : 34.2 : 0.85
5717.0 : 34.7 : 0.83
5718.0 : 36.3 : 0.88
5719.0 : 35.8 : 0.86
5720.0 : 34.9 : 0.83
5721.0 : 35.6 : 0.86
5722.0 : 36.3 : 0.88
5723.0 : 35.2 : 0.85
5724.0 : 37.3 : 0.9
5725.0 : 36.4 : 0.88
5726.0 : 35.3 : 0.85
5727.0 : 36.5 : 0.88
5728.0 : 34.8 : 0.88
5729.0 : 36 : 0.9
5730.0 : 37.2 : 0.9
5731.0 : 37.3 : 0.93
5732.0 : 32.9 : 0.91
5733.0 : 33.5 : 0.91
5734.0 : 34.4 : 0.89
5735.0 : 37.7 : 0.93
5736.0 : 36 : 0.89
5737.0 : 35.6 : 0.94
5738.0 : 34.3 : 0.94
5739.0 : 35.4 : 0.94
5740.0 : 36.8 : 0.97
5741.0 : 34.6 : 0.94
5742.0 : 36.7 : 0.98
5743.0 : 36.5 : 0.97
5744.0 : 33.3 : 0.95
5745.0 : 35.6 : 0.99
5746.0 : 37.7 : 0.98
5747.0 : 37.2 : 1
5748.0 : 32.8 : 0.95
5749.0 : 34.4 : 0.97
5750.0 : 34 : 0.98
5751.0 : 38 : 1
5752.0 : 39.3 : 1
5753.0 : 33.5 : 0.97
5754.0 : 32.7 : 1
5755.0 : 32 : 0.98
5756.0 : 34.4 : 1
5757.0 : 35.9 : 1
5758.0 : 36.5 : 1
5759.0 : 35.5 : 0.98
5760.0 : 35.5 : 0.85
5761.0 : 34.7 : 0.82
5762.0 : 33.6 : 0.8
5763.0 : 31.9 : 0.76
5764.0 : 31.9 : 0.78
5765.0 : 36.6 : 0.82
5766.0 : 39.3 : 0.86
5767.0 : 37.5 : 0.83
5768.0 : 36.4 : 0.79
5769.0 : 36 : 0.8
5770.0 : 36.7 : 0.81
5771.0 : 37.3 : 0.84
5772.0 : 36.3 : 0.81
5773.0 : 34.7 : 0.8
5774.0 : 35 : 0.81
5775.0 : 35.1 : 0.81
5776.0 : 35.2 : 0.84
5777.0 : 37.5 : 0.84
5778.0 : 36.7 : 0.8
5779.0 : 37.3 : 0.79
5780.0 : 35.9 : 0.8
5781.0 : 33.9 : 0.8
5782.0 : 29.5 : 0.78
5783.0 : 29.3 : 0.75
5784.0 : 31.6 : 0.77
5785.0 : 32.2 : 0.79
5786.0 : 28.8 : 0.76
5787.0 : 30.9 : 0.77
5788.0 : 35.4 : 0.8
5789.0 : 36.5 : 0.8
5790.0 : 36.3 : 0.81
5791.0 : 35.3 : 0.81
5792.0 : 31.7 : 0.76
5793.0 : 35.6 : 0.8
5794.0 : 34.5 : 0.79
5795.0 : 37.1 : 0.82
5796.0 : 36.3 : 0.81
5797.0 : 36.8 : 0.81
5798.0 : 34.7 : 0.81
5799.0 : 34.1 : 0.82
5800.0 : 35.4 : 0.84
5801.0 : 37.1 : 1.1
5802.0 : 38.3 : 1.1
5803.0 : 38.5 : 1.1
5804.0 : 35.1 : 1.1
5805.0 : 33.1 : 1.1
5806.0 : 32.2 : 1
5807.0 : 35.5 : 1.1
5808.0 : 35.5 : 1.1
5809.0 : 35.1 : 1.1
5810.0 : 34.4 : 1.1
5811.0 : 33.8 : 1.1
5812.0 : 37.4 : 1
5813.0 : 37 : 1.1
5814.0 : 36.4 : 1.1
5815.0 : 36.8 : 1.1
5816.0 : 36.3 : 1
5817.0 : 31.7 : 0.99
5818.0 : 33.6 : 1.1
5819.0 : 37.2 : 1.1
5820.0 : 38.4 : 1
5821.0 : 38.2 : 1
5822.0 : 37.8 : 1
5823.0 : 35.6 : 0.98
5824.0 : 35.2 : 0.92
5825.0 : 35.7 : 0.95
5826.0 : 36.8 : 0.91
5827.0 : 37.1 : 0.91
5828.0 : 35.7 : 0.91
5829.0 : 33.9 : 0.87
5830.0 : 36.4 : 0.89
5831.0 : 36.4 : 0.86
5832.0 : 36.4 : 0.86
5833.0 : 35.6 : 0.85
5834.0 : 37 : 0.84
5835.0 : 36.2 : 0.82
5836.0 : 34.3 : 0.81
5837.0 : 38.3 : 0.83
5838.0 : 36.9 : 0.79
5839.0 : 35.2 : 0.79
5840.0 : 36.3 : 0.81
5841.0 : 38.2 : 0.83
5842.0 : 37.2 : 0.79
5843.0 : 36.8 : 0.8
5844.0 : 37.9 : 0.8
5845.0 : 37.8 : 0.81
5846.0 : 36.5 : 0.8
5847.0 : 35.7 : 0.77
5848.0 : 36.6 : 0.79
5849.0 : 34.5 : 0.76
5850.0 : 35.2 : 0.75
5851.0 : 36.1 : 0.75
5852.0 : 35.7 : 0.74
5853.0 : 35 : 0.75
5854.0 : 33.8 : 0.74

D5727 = 1.1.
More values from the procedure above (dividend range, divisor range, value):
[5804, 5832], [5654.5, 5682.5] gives 1.13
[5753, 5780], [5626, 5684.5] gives 1.10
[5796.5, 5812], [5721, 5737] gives 1.01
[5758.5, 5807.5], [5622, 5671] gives 1.10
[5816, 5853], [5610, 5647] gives 1.16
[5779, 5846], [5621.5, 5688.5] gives 1.12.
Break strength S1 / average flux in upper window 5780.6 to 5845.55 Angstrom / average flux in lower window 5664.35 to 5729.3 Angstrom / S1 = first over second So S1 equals 1.05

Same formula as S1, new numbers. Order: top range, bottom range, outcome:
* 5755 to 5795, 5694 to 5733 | 1.02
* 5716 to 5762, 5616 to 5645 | 1.07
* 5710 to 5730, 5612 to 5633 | 1.04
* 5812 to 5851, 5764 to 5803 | 1.03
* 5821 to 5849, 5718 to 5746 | 1.02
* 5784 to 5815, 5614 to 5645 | 1.06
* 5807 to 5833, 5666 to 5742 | 1.06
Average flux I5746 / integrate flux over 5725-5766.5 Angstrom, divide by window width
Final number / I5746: 35.3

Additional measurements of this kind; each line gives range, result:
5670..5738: 33.9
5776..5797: 34.2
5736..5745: 35.4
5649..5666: 32.4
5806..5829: 35.8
